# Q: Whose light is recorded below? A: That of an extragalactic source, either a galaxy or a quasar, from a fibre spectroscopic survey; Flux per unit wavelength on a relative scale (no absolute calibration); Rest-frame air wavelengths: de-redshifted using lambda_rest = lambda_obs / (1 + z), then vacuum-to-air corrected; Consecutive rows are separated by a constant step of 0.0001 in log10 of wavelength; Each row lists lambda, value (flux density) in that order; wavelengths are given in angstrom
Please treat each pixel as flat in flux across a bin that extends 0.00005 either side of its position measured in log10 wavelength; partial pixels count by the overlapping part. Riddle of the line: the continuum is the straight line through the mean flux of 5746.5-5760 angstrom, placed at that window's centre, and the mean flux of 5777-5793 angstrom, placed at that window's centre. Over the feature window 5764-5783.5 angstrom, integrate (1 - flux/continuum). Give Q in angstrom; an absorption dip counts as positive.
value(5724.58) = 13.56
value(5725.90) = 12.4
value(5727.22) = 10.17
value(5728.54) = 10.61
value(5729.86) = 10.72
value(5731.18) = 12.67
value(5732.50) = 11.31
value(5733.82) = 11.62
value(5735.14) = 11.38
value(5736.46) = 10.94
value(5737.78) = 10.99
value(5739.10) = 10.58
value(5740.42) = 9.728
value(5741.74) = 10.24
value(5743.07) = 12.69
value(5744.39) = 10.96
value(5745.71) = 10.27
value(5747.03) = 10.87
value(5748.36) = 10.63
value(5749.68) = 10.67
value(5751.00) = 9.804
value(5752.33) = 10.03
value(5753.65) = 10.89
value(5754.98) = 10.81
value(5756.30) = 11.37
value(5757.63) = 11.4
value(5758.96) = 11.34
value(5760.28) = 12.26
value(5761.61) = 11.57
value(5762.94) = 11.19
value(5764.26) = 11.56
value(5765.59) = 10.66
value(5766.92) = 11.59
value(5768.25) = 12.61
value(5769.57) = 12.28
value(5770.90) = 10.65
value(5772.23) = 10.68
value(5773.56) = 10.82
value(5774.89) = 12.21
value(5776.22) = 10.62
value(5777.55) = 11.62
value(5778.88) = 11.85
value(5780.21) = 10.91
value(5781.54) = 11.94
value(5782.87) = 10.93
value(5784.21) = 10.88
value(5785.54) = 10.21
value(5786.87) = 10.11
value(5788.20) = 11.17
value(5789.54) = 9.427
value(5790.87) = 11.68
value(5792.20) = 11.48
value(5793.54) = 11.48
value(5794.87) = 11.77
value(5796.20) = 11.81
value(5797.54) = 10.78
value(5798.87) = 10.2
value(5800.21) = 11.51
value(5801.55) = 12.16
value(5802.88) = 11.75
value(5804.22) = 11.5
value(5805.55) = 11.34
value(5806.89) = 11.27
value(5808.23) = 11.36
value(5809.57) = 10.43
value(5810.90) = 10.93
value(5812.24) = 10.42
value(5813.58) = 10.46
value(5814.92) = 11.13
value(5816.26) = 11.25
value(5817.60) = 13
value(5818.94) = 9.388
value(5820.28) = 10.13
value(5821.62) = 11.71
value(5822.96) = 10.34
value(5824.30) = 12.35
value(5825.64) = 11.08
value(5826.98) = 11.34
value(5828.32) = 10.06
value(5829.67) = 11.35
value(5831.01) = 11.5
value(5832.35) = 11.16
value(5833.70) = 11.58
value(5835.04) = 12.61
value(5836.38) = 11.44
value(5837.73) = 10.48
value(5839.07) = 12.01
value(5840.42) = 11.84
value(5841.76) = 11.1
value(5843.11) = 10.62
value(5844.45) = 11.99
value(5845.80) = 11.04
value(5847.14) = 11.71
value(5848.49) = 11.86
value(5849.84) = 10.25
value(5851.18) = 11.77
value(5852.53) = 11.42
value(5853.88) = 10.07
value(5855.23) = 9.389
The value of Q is -0.8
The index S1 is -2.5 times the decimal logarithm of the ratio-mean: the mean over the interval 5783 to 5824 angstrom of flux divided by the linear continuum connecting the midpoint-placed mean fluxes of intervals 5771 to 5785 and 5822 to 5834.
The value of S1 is 0.02 mag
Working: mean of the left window 11.2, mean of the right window 11.2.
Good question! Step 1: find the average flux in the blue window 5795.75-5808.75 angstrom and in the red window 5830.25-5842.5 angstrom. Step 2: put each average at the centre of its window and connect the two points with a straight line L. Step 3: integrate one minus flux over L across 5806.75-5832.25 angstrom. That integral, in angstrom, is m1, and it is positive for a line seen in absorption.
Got 0.9 angstrom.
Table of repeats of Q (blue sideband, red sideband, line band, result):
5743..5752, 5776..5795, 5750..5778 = -1.0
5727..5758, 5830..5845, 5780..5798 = 0.2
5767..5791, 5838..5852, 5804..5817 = 0.3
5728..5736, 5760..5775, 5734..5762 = 1.2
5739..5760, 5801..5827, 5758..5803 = -1.3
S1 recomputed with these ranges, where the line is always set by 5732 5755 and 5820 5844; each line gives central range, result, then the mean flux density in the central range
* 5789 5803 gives -0.019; 11.3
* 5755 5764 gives -0.057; 11.5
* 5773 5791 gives 0.000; 11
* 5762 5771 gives -0.062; 11.6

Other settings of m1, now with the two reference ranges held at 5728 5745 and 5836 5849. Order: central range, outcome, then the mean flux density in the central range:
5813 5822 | 0.3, 11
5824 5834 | 0.1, 11.2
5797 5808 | 0.0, 11.3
